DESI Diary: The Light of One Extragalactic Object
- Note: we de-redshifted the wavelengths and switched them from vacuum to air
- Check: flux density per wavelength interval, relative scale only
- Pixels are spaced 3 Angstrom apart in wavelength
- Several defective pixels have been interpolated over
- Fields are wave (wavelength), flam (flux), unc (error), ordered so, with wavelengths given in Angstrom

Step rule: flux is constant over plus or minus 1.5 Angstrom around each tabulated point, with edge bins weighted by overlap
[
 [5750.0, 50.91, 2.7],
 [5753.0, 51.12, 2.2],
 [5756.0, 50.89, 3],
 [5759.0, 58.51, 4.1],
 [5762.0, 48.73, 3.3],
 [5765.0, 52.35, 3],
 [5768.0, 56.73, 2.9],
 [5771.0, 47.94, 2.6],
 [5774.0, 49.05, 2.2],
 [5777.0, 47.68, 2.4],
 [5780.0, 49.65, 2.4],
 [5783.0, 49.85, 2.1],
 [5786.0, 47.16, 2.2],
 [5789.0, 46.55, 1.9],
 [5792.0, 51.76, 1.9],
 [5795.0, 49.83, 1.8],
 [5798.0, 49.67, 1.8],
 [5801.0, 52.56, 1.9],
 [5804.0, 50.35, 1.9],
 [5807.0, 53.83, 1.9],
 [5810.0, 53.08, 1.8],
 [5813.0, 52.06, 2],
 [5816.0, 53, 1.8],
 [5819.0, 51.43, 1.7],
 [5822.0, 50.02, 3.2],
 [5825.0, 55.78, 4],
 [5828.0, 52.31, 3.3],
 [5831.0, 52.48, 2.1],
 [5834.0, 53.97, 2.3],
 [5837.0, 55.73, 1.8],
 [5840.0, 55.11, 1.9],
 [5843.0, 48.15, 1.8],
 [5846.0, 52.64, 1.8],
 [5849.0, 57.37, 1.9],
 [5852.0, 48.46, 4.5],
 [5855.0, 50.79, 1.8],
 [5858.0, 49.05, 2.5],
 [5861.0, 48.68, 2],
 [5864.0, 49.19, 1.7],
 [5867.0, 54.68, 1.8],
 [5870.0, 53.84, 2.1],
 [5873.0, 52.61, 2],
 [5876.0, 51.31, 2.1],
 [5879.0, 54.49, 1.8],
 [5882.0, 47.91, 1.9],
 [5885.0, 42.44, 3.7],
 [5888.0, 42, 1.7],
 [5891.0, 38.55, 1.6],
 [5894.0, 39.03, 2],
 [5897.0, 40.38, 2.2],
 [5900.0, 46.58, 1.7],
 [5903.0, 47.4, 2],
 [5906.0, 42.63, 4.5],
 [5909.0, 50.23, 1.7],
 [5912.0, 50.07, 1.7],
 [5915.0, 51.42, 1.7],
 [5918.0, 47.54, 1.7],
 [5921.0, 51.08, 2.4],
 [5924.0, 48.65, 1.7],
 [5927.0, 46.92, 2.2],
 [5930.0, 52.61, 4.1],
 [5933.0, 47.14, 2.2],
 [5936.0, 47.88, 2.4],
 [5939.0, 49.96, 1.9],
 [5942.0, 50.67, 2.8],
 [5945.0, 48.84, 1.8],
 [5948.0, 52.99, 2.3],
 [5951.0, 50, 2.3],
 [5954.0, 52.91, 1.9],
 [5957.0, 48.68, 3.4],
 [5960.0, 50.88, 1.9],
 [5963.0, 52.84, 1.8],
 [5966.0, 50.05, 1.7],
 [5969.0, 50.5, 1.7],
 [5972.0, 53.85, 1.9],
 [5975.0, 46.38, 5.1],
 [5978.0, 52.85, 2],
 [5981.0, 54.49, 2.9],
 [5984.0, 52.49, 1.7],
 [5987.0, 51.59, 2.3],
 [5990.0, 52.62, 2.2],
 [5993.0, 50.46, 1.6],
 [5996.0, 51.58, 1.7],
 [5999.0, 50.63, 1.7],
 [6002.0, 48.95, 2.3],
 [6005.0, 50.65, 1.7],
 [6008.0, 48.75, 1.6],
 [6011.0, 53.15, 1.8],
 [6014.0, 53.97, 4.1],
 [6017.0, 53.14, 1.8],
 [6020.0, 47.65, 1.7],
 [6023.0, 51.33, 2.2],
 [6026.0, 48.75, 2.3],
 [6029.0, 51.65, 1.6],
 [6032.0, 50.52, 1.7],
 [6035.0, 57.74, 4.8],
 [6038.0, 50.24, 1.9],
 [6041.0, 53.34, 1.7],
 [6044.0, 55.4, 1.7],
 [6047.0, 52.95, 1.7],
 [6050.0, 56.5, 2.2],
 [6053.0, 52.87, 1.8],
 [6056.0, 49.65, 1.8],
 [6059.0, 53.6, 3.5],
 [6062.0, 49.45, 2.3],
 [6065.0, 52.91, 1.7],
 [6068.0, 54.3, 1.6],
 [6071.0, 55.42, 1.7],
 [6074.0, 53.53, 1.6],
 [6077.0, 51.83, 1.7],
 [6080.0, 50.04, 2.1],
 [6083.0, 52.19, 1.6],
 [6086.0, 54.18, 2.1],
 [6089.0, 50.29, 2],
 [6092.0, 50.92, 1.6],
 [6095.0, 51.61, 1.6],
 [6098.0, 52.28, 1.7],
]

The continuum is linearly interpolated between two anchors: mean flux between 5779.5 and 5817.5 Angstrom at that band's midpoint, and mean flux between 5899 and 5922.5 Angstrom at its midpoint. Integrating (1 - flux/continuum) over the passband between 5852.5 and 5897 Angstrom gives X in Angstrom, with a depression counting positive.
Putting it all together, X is 1.13 Angstrom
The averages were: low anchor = 50.7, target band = 47.9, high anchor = 48.4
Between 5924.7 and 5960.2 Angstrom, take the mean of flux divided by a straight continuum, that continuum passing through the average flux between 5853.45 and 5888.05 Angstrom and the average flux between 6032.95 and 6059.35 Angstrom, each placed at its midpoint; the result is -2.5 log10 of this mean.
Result 0.03 mag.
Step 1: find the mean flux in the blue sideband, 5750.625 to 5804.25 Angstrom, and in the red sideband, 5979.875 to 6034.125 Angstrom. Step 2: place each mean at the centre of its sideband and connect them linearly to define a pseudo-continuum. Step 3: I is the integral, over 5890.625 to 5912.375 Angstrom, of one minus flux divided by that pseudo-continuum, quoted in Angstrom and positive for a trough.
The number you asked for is 2.8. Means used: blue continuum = 50.6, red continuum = 51.3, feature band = 44.4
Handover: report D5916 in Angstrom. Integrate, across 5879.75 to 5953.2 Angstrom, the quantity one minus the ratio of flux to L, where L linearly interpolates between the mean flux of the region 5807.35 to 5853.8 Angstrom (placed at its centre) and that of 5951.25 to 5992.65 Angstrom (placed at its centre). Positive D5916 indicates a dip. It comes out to 6.6 Angstrom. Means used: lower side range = 52.8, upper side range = 51.5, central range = 47.3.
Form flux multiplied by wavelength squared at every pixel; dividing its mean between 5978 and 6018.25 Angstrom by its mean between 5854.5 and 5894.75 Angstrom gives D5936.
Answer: 1.1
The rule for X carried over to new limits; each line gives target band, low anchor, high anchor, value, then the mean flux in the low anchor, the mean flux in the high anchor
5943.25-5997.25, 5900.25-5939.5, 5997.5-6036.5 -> -1.42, 48.6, 51.3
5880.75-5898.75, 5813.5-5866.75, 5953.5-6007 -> 3.50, 52.1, 51.2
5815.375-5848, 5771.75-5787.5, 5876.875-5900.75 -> -4.50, 48.6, 44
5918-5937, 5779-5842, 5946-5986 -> 0.94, 51.7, 51.4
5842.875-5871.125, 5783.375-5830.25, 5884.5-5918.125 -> -2.10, 51.3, 44.8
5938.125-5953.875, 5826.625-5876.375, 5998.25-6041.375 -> 0.29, 52.2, 51.3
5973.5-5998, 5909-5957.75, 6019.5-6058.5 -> -0.21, 49.9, 52.4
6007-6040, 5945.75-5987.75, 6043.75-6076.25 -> 0.57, 51.4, 53.2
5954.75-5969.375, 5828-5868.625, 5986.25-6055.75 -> 0.35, 52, 51.9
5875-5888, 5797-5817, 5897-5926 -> 0.27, 52.1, 48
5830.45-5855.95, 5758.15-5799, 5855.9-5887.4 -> -1.31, 50.3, 50.2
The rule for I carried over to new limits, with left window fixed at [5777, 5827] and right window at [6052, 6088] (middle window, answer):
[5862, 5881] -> -0.4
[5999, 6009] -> 0.5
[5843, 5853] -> -0.2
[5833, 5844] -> -0.5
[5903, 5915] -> 0.8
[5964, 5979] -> 0.3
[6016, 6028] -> 0.5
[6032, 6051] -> -0.6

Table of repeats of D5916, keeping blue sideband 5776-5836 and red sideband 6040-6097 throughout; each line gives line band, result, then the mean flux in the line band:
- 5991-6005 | 0.5 Angstrom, 50.5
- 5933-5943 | 0.6 Angstrom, 49.1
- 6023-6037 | 0.1 Angstrom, 52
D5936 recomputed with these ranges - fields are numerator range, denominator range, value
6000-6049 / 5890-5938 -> 1.15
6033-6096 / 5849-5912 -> 1.17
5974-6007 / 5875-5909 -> 1.18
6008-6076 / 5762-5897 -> 1.12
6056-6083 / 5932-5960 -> 1.09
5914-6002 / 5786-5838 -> 1.03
